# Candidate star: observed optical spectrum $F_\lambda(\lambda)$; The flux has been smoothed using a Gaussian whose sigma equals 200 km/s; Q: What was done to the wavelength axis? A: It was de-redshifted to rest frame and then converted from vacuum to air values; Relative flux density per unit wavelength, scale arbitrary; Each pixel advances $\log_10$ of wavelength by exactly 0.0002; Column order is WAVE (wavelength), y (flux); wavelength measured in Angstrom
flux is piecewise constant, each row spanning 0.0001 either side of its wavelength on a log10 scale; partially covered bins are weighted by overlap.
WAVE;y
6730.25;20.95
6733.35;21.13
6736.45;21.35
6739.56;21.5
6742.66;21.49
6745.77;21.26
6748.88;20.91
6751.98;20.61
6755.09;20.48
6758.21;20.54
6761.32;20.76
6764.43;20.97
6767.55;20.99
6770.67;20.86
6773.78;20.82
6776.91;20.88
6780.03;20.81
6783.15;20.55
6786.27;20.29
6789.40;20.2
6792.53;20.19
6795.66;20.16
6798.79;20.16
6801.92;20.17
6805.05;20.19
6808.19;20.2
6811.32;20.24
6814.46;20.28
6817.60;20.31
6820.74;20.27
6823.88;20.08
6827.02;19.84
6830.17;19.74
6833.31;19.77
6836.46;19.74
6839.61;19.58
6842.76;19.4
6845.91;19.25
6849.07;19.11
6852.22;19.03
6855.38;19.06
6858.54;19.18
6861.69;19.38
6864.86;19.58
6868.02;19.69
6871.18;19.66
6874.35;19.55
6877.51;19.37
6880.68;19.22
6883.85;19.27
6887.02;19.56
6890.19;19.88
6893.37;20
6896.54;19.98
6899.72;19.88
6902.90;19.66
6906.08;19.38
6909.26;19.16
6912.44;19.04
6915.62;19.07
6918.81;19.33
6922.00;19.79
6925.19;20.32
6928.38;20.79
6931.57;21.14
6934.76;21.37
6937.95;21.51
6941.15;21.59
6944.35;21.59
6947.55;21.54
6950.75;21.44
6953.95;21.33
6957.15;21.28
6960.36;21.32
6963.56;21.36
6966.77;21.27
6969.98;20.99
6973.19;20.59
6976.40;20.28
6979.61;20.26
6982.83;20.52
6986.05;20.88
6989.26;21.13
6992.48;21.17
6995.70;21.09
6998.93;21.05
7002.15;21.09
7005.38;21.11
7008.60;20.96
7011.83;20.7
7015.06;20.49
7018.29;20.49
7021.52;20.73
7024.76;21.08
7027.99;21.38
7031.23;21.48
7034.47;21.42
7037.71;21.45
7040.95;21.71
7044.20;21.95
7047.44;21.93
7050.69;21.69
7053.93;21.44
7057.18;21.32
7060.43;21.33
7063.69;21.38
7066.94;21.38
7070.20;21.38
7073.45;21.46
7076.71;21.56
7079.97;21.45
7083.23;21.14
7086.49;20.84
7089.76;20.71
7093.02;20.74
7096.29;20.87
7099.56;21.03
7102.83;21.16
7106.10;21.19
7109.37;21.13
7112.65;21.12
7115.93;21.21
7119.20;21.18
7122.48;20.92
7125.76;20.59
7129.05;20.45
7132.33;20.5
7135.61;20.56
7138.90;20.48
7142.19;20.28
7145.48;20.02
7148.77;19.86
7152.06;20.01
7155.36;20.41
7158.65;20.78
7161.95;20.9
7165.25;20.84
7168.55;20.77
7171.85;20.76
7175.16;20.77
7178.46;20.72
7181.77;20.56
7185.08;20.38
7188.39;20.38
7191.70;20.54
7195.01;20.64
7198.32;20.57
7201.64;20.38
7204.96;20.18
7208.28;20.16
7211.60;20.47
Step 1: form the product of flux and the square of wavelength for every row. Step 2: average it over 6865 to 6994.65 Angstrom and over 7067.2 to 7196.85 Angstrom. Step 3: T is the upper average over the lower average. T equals 1.1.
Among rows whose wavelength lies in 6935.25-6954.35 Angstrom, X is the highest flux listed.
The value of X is 21.59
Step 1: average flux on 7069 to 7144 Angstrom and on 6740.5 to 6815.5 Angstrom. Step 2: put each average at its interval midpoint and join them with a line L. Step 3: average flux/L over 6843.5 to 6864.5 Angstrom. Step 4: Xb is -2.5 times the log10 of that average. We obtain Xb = 0.08 mag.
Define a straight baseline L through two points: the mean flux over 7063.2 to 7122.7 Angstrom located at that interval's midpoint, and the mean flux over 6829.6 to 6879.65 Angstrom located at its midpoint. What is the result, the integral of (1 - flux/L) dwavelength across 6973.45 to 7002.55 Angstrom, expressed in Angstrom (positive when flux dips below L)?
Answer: -0.6 Angstrom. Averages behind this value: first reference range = 19.4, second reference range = 21.2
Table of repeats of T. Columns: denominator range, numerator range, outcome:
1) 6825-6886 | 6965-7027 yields 1.12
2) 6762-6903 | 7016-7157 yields 1.13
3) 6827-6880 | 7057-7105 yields 1.16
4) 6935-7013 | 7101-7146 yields 1.03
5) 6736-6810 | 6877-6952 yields 1.02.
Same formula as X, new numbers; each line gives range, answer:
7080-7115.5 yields 21.19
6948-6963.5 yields 21.44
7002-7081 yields 21.95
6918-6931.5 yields 20.79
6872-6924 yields 20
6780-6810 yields 20.81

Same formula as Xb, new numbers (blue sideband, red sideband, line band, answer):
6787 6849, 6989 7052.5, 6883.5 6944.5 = 0.02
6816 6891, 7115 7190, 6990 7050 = -0.06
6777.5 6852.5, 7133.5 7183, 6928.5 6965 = -0.06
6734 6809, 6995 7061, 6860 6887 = 0.08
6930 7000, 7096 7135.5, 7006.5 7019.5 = 0.02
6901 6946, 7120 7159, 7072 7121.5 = -0.04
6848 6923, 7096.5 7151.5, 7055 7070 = -0.05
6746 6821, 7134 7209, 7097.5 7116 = -0.03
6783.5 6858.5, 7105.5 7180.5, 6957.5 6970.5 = -0.05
